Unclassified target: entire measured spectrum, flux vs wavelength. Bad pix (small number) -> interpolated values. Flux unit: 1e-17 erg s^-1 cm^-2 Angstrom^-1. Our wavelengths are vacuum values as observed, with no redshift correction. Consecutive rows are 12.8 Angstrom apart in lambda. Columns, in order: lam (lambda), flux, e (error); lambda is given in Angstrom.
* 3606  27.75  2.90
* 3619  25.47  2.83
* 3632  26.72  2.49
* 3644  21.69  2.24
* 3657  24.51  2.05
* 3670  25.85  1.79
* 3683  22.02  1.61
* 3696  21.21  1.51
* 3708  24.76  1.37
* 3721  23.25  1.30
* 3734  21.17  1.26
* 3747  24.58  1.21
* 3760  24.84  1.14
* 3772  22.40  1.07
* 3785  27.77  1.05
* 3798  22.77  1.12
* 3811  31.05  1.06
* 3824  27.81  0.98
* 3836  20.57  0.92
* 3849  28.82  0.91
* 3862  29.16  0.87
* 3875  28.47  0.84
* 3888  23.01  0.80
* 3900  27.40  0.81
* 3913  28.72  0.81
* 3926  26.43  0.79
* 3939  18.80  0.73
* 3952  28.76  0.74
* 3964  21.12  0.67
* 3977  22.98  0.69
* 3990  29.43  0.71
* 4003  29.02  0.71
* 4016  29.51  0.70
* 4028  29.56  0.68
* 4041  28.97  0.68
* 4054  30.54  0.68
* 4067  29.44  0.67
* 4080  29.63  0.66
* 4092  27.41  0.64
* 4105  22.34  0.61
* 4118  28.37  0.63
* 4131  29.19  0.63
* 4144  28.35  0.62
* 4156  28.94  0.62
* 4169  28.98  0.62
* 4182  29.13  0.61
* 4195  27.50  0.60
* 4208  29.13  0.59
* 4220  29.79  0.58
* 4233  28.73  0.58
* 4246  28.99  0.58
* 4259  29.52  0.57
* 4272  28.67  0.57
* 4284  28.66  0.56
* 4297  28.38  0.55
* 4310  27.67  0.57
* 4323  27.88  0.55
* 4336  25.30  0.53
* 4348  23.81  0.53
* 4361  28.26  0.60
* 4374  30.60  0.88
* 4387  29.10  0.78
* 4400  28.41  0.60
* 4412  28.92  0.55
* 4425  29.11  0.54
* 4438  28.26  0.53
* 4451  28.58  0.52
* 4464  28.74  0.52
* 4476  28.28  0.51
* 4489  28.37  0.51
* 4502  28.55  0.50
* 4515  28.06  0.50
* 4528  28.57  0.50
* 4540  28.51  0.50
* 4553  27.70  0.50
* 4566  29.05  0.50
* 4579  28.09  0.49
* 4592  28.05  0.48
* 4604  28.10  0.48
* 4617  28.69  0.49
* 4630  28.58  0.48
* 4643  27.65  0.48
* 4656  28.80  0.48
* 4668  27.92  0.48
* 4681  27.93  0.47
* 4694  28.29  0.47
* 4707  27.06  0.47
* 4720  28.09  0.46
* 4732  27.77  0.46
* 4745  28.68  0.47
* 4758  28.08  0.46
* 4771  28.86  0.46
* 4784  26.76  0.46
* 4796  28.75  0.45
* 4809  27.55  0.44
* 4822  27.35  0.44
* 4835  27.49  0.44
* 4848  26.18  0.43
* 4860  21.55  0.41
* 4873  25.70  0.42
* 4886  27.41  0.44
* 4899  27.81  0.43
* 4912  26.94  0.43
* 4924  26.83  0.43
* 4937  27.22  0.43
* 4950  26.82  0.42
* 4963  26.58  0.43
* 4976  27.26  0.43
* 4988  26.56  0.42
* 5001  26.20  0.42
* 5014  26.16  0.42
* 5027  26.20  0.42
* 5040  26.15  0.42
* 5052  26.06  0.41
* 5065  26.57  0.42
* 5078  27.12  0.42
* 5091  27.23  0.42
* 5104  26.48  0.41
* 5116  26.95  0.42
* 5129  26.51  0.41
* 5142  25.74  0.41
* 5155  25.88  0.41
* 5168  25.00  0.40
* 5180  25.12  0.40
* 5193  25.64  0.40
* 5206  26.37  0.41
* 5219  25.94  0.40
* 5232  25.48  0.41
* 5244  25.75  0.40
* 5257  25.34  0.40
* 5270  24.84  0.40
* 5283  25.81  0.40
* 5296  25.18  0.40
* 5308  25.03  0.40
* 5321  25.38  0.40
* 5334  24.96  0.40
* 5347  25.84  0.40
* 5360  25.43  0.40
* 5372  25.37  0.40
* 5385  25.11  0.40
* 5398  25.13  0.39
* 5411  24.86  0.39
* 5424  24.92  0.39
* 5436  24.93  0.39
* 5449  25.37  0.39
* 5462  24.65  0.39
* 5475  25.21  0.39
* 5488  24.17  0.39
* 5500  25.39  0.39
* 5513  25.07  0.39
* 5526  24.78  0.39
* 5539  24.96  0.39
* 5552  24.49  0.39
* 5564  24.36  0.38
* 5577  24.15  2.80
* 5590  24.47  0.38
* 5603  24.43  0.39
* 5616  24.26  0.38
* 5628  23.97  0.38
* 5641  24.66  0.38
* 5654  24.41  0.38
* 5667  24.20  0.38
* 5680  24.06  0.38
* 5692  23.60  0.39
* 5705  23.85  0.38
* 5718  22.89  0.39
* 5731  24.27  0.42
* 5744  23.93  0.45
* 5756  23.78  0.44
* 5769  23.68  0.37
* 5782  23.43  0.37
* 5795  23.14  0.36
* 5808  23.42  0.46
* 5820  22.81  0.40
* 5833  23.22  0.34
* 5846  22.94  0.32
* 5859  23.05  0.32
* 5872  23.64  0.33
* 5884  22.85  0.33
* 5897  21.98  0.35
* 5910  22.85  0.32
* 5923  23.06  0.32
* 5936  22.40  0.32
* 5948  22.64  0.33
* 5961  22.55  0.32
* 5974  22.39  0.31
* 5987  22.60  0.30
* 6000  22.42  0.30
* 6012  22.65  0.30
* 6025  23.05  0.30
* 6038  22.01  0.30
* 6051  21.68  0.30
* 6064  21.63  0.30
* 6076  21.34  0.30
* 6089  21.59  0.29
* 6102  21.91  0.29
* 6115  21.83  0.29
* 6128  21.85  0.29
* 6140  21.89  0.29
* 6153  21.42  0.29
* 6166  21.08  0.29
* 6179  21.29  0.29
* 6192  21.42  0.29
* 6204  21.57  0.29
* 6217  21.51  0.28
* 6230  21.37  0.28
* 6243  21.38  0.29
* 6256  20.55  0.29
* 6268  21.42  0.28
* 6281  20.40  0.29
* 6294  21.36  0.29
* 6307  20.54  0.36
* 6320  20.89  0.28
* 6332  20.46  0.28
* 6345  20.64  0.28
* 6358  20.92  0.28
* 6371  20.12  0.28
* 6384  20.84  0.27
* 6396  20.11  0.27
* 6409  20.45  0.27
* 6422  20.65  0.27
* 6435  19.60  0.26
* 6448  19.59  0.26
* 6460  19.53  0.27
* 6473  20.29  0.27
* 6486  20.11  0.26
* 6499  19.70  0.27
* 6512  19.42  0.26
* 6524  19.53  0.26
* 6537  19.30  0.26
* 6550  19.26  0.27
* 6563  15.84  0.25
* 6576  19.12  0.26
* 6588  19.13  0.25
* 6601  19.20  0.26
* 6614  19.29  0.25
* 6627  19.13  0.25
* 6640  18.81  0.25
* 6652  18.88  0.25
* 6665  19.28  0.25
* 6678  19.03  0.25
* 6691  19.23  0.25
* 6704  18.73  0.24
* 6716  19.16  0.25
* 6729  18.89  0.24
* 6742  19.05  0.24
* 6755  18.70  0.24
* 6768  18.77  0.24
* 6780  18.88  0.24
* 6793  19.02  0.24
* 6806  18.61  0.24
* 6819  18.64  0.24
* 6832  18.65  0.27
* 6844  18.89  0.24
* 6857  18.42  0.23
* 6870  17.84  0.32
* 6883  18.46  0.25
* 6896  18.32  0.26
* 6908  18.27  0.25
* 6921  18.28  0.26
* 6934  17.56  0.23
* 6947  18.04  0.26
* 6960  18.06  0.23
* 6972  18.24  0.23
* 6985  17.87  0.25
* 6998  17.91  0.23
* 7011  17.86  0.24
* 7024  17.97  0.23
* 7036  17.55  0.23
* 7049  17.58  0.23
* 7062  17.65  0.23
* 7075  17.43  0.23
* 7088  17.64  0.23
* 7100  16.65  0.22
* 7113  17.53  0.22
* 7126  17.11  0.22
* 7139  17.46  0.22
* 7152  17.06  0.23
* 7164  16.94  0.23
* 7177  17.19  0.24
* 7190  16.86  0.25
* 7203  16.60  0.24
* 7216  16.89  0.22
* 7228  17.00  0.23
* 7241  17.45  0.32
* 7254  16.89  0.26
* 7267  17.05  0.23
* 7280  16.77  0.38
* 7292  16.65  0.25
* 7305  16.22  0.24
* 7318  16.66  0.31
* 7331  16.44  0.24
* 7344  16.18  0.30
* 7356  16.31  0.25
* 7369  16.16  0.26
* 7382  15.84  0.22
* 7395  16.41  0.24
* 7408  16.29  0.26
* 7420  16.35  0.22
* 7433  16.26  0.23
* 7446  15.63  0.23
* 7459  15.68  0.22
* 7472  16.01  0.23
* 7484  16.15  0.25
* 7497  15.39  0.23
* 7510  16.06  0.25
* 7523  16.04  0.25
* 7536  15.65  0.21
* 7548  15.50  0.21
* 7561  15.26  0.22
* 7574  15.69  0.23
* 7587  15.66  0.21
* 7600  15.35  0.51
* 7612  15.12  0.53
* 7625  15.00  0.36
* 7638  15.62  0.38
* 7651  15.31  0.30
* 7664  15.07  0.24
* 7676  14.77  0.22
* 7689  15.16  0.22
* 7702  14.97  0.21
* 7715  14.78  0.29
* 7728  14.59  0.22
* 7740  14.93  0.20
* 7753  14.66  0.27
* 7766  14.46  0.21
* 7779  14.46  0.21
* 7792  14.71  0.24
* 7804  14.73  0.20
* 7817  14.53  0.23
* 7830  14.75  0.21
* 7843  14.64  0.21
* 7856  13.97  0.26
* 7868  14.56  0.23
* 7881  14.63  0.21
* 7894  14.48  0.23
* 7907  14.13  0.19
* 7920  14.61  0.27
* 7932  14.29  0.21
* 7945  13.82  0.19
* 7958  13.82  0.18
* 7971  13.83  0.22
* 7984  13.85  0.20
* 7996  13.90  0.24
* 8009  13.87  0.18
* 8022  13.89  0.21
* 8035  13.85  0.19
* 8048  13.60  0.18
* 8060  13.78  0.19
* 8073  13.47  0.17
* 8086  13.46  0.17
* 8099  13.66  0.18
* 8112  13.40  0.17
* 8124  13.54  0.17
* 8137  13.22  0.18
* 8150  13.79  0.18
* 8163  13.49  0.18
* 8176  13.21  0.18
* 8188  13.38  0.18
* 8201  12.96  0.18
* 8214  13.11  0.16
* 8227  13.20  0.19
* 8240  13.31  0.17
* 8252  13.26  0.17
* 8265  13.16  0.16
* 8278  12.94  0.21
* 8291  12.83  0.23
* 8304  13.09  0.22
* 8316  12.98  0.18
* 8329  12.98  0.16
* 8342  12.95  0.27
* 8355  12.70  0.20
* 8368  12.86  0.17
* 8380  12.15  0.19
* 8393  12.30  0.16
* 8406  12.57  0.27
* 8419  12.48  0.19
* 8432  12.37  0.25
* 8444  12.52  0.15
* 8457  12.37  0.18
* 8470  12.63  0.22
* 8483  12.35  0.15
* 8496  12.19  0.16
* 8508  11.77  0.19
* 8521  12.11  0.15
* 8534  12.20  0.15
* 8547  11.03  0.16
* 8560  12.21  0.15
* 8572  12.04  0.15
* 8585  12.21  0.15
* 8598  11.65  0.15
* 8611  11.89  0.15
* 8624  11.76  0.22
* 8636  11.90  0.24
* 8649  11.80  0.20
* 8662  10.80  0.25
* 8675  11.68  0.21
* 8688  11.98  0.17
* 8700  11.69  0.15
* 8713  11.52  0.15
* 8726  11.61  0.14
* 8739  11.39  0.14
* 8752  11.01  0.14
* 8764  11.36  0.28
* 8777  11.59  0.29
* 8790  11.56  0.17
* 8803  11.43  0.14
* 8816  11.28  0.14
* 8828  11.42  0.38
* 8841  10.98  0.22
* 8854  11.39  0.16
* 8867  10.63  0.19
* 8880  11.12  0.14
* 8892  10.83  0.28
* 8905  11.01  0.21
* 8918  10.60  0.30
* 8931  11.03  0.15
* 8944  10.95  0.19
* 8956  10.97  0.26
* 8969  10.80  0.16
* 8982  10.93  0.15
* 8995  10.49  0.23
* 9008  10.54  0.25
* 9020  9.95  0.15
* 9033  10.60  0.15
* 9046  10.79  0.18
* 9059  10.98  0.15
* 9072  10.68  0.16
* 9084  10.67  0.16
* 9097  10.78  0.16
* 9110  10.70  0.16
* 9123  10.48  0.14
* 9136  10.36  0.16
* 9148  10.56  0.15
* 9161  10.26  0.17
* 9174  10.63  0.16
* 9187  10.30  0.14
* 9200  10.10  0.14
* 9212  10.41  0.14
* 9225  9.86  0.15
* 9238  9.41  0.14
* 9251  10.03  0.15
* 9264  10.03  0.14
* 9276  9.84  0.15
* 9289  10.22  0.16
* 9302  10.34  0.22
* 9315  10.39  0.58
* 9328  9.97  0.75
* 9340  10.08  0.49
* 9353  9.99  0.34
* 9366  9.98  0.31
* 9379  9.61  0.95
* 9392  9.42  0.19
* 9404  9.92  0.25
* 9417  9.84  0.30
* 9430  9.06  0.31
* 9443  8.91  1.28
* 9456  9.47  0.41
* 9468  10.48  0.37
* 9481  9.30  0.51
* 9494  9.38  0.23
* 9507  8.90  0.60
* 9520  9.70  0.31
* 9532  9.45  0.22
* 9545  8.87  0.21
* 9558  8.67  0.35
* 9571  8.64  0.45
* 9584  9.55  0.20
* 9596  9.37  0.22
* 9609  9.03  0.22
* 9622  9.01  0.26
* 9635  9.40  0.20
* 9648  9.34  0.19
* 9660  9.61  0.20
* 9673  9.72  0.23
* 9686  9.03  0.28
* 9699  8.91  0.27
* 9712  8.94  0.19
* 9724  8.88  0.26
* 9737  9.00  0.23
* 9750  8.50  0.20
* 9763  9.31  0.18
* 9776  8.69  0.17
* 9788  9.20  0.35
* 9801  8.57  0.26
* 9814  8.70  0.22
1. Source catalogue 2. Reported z 0.000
